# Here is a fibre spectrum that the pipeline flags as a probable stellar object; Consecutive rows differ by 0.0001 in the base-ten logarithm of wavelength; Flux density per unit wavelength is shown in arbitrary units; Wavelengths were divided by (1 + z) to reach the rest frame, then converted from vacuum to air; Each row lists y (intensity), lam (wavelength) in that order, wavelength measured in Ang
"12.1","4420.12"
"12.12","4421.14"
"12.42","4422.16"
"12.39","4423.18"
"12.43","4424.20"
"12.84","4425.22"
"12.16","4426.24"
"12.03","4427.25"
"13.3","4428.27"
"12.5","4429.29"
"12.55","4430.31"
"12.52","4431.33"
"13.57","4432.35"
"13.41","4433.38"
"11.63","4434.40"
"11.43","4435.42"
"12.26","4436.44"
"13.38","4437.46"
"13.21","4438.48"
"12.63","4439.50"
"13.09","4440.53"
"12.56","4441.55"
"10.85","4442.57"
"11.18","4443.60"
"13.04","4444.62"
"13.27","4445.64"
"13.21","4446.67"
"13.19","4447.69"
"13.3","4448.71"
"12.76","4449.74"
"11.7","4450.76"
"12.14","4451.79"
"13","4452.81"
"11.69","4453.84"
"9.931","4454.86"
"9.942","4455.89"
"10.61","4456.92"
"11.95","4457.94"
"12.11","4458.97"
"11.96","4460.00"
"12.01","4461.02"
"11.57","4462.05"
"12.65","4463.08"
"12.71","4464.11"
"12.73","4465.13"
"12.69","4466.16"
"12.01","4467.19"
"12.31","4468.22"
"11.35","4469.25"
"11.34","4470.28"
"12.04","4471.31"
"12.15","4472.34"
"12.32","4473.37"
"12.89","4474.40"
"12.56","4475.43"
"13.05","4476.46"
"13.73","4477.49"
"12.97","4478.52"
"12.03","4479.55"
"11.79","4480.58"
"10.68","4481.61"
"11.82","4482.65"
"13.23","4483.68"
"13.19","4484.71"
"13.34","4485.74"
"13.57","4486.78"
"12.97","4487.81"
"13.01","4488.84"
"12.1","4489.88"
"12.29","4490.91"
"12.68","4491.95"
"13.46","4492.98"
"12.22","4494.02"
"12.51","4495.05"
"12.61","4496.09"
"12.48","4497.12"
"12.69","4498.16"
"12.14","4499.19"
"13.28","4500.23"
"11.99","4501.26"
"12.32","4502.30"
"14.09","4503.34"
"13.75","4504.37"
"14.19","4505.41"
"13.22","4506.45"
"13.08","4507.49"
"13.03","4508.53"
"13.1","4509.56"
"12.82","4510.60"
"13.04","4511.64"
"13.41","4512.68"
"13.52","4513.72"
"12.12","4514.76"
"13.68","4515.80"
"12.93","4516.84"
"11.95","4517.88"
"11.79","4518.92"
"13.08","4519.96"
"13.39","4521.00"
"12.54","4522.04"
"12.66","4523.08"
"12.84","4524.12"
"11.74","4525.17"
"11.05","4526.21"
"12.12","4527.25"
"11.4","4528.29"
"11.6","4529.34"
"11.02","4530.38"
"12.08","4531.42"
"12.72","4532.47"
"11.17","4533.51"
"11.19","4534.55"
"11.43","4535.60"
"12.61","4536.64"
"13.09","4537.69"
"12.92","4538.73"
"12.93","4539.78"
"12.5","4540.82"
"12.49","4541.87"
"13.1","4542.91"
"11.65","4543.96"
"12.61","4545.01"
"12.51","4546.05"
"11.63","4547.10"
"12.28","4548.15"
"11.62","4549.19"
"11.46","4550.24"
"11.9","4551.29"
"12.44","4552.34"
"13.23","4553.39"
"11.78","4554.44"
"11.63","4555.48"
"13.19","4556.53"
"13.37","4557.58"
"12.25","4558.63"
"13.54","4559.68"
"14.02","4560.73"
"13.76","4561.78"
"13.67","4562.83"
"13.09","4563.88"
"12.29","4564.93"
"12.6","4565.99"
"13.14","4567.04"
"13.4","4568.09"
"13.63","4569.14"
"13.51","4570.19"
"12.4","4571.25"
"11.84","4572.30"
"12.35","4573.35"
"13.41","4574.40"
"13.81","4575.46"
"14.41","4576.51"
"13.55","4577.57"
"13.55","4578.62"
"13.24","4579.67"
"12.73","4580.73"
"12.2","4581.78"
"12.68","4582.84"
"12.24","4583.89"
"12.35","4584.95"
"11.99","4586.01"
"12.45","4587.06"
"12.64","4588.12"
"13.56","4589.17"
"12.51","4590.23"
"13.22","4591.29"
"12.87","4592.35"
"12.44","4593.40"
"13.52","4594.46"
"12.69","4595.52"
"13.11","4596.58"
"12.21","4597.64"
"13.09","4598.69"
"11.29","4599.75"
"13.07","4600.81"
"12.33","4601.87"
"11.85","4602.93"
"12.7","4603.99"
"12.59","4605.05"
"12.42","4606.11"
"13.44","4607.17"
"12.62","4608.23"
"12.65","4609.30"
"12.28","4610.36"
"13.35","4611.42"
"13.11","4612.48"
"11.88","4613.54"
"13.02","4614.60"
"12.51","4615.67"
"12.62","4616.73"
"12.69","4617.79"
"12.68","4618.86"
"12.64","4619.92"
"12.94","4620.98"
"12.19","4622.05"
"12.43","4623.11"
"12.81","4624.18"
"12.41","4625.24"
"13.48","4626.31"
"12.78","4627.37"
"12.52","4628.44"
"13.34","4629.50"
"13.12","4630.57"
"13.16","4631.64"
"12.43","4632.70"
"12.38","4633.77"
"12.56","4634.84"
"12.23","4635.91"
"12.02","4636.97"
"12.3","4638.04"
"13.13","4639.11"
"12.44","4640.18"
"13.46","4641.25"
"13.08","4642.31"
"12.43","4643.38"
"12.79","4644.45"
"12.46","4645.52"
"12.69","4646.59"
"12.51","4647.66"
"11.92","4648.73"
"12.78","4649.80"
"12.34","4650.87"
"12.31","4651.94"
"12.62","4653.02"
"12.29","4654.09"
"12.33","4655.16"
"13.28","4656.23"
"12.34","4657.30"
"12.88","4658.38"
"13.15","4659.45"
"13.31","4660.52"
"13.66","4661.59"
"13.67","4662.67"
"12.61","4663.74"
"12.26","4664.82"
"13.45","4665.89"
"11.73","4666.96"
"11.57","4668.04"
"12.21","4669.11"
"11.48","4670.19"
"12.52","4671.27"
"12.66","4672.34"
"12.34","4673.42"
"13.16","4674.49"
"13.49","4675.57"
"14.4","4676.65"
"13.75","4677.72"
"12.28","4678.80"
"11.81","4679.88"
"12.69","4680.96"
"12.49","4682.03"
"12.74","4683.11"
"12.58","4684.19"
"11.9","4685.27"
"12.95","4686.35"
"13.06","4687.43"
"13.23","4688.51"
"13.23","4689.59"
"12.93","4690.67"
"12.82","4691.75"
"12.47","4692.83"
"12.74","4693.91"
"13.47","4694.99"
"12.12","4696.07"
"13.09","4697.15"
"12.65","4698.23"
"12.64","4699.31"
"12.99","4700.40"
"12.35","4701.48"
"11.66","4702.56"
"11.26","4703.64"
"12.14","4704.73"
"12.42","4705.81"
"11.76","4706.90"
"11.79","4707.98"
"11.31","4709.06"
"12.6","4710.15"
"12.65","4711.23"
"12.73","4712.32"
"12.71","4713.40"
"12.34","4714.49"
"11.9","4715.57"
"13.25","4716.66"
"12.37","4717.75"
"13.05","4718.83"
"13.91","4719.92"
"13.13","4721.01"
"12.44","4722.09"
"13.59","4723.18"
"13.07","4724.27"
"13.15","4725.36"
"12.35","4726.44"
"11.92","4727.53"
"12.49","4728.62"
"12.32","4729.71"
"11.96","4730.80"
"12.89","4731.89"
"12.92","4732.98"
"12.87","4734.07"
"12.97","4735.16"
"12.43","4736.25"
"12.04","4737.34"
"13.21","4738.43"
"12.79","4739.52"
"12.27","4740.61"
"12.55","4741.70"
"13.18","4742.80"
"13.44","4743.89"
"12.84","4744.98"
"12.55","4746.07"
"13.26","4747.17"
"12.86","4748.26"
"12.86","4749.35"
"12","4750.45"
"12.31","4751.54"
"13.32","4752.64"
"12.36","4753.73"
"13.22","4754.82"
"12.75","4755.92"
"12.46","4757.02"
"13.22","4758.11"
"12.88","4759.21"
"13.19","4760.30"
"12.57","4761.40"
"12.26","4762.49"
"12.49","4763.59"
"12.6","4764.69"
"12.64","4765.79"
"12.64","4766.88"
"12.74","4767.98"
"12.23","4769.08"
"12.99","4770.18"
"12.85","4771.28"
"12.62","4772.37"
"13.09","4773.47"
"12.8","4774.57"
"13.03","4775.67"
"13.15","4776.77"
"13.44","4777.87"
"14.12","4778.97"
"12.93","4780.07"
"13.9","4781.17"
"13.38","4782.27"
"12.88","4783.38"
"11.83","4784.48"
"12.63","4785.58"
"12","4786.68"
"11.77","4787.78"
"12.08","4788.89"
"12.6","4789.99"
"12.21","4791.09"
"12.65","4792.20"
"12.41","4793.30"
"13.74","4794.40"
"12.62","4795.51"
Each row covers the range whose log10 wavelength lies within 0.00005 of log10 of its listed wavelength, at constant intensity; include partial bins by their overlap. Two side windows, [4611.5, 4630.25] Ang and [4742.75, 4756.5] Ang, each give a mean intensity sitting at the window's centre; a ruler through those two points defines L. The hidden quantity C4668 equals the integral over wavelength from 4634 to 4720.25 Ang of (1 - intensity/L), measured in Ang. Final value 1.1 Ang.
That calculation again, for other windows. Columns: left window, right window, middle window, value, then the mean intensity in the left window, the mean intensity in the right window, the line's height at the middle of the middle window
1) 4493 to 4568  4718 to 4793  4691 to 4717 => 0.65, 12.6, 12.8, 12.7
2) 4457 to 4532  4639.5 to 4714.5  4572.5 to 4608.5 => -0.62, 12.5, 12.6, 12.6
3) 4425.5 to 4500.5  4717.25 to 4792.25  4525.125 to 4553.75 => 0.93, 12.4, 12.8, 12.5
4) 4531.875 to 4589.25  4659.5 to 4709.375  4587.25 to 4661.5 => -0.24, 12.7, 12.6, 12.6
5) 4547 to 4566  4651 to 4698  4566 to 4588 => -0.48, 12.6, 12.7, 12.7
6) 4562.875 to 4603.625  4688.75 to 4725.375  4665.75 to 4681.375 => 0.06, 12.8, 12.6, 12.7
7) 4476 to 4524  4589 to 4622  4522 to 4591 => 0.96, 12.8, 12.7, 12.7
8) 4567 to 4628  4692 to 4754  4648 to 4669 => 0.09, 12.8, 12.6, 12.7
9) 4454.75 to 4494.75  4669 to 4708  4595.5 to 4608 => -0.08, 12.3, 12.6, 12.5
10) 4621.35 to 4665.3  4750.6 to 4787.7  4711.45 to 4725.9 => -0.14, 12.7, 12.8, 12.8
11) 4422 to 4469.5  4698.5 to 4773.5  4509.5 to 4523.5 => -0.53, 12.3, 12.6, 12.4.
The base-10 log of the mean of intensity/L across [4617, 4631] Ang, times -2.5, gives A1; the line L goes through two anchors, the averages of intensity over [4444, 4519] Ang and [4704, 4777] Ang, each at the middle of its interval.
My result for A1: -0.013 mag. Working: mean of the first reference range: 12.5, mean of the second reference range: 12.7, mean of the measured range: 12.8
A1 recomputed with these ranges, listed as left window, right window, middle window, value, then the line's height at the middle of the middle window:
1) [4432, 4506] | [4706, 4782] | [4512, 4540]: 0.02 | 12.5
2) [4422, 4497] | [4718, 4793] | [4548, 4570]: -0.02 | 12.5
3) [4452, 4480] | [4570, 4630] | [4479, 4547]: -0.02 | 12.3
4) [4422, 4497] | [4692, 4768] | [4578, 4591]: -0.02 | 12.5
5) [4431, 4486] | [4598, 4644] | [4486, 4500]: -0.03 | 12.4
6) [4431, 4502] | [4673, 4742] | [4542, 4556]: 0.03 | 12.5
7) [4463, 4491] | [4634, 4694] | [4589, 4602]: -0.01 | 12.6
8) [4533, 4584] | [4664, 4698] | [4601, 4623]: 0.01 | 12.7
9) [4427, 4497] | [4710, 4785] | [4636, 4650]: 0.00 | 12.6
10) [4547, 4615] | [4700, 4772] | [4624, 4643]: 0.00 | 12.7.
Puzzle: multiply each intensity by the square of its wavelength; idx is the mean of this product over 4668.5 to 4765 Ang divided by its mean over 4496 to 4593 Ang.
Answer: 1.08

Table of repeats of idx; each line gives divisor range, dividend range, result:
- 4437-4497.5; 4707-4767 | 1.15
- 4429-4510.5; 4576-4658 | 1.08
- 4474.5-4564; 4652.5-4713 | 1.08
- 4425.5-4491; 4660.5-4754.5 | 1.14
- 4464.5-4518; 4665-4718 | 1.08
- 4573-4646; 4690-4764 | 1.04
